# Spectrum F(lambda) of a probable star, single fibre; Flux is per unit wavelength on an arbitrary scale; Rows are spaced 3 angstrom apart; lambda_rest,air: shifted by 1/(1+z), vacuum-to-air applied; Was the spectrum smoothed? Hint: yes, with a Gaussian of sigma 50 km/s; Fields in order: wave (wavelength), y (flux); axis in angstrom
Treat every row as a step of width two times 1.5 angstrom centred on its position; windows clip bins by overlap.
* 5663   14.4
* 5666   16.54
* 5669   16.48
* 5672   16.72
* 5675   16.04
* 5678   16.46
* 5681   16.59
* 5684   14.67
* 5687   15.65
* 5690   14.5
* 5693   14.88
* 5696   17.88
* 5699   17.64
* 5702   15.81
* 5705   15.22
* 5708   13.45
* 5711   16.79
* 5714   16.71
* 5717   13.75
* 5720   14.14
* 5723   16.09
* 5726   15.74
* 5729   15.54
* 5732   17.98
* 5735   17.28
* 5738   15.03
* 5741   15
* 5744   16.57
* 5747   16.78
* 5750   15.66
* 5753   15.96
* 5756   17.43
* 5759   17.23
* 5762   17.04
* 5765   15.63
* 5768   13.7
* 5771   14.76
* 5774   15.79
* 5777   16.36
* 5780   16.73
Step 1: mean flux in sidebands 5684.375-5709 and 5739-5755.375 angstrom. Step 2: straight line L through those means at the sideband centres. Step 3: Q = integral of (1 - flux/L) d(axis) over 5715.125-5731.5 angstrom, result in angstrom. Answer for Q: 0.6 angstrom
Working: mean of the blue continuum 15.6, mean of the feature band 15.3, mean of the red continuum 16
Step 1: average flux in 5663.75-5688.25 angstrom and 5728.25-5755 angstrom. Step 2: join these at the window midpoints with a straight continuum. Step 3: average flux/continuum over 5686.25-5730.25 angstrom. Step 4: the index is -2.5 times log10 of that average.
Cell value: 0.04 mag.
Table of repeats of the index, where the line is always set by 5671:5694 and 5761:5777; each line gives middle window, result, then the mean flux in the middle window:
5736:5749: -0.03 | 15.9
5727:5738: -0.07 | 16.6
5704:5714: 0.02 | 15.4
